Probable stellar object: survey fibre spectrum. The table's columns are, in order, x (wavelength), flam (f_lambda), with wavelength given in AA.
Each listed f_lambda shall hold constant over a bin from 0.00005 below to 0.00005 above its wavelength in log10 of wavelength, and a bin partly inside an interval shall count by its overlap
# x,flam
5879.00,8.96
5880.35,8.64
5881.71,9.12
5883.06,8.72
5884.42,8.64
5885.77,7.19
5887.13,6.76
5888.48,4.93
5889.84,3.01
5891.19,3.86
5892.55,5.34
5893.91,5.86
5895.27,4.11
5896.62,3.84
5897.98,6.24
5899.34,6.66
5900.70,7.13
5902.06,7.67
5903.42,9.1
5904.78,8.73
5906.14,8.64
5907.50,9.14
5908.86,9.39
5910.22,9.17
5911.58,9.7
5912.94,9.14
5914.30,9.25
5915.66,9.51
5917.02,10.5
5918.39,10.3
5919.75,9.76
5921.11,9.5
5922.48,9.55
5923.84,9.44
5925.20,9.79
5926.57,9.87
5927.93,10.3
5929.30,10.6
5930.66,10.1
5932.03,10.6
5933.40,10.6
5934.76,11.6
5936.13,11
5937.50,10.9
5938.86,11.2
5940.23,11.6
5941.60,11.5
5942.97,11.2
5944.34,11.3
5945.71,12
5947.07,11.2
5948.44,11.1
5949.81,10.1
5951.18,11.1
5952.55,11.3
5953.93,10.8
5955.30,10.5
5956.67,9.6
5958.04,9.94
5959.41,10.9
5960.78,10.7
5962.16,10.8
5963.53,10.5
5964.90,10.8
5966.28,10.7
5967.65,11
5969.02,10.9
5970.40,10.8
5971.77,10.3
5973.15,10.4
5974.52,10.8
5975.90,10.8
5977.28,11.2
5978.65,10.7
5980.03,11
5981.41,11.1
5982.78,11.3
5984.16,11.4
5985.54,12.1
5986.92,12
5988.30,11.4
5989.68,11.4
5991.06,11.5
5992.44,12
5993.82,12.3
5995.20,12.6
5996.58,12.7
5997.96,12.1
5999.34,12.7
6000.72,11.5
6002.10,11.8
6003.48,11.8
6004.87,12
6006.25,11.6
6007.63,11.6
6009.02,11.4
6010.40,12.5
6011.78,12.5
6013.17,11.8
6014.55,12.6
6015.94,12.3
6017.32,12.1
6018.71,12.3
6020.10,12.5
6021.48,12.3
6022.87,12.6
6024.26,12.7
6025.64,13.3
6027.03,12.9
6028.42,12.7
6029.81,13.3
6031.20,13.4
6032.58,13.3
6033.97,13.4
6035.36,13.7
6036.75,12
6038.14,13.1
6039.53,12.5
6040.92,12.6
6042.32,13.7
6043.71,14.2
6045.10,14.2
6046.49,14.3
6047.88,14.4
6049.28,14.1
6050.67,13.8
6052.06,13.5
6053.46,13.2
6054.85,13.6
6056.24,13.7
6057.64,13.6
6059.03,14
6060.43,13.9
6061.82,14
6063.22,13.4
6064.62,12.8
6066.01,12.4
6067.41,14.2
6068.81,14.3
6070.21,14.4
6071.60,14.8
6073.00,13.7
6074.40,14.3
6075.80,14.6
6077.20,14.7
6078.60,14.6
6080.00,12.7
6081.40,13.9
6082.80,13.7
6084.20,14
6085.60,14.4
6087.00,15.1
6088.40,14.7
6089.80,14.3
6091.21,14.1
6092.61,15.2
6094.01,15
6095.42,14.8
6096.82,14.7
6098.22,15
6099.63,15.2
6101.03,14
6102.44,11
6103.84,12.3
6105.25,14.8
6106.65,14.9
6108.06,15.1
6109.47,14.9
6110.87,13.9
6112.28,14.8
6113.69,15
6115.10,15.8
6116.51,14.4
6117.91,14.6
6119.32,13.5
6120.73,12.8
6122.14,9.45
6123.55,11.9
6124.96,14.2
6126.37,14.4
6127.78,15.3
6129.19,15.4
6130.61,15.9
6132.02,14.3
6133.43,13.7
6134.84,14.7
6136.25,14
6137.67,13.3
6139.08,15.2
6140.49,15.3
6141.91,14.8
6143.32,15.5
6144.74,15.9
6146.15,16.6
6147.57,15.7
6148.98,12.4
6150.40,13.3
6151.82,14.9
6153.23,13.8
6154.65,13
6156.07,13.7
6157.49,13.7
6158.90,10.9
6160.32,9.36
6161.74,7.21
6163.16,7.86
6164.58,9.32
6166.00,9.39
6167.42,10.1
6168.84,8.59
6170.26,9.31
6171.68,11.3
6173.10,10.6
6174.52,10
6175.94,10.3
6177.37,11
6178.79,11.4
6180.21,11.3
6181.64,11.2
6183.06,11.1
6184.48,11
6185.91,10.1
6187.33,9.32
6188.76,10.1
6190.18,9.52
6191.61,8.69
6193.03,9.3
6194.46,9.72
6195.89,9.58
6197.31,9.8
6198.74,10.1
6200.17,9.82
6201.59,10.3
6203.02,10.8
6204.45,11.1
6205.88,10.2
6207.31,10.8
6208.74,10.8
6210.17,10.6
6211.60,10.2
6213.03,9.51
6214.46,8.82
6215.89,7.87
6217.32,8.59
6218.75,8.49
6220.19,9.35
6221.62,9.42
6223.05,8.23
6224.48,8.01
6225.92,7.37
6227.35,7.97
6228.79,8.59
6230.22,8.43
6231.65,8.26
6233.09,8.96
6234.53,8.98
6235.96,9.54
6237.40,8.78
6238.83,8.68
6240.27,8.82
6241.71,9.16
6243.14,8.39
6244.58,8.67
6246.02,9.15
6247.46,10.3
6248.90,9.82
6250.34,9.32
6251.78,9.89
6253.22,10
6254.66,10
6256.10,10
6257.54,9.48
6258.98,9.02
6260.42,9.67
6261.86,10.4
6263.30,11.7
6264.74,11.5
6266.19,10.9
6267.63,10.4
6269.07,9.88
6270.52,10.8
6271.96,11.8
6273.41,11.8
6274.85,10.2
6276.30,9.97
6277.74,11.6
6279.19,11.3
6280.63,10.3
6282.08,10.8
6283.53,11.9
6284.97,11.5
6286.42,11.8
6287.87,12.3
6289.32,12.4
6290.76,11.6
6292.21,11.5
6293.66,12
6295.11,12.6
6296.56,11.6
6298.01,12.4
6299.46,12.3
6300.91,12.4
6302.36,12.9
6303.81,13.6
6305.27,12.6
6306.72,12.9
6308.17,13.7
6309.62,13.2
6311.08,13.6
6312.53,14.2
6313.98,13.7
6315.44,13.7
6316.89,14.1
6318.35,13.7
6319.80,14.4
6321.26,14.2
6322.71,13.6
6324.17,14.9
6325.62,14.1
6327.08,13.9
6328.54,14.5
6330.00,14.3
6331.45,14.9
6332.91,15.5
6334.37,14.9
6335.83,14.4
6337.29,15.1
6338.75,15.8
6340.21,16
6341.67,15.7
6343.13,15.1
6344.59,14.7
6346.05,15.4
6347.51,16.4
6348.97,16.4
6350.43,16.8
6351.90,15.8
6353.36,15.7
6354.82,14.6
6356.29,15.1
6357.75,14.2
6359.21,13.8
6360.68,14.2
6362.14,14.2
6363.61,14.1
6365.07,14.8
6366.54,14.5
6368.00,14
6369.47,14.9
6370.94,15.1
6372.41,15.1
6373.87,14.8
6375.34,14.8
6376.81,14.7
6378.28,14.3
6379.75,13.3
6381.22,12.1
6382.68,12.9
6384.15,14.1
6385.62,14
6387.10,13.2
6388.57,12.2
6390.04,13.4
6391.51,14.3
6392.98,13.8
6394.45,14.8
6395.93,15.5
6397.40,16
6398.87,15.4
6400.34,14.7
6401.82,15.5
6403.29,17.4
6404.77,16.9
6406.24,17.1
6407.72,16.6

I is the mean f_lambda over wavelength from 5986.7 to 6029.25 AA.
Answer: 12.2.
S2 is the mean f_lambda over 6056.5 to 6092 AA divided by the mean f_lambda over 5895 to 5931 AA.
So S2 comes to 1.6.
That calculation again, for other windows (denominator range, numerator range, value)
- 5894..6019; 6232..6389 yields 1.20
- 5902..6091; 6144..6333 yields 0.92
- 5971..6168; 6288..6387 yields 1.07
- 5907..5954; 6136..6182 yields 1.16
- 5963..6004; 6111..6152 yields 1.26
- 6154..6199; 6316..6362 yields 1.45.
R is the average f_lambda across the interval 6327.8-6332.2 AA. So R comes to 14.6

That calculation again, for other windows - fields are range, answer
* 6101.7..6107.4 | 13.3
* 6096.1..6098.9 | 14.9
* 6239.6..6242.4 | 8.98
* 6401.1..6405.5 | 16.6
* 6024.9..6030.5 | 13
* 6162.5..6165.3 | 8.6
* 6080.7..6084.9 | 13.9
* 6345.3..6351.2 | 16.2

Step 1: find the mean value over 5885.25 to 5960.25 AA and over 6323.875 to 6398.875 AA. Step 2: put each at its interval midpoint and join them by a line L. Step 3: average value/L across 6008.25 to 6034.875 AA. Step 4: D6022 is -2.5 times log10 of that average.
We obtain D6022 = -0.21 mag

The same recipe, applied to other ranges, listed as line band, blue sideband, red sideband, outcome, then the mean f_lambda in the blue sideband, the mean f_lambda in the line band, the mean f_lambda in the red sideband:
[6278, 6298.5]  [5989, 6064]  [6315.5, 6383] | 0.22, 12.8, 11.7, 14.7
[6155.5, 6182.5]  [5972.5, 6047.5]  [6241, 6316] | 0.13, 12.3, 10.3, 11.3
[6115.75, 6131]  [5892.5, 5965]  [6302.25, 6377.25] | -0.15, 9.68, 13.8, 14.6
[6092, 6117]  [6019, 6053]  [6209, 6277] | -0.20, 13.3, 14.5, 9.49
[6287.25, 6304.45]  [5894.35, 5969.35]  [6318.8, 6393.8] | 0.13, 9.85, 12.3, 14.6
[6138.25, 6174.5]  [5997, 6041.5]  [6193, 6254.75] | -0.18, 12.5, 12.3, 9.32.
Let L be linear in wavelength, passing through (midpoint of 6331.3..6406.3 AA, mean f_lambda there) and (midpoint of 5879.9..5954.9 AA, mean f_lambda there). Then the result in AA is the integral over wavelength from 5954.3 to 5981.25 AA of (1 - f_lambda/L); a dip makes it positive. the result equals -2.6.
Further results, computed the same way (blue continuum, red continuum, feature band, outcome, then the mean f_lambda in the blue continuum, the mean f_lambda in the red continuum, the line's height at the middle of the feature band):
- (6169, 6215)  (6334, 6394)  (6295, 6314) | 0.2 AA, 10.2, 14.6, 13.1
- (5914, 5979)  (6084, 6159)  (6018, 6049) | -1.8 AA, 10.6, 14.3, 12.4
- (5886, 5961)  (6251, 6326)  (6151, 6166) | -0.5 AA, 9.22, 11.9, 11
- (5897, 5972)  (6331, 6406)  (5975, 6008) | -3.0 AA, 10.1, 14.8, 10.7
